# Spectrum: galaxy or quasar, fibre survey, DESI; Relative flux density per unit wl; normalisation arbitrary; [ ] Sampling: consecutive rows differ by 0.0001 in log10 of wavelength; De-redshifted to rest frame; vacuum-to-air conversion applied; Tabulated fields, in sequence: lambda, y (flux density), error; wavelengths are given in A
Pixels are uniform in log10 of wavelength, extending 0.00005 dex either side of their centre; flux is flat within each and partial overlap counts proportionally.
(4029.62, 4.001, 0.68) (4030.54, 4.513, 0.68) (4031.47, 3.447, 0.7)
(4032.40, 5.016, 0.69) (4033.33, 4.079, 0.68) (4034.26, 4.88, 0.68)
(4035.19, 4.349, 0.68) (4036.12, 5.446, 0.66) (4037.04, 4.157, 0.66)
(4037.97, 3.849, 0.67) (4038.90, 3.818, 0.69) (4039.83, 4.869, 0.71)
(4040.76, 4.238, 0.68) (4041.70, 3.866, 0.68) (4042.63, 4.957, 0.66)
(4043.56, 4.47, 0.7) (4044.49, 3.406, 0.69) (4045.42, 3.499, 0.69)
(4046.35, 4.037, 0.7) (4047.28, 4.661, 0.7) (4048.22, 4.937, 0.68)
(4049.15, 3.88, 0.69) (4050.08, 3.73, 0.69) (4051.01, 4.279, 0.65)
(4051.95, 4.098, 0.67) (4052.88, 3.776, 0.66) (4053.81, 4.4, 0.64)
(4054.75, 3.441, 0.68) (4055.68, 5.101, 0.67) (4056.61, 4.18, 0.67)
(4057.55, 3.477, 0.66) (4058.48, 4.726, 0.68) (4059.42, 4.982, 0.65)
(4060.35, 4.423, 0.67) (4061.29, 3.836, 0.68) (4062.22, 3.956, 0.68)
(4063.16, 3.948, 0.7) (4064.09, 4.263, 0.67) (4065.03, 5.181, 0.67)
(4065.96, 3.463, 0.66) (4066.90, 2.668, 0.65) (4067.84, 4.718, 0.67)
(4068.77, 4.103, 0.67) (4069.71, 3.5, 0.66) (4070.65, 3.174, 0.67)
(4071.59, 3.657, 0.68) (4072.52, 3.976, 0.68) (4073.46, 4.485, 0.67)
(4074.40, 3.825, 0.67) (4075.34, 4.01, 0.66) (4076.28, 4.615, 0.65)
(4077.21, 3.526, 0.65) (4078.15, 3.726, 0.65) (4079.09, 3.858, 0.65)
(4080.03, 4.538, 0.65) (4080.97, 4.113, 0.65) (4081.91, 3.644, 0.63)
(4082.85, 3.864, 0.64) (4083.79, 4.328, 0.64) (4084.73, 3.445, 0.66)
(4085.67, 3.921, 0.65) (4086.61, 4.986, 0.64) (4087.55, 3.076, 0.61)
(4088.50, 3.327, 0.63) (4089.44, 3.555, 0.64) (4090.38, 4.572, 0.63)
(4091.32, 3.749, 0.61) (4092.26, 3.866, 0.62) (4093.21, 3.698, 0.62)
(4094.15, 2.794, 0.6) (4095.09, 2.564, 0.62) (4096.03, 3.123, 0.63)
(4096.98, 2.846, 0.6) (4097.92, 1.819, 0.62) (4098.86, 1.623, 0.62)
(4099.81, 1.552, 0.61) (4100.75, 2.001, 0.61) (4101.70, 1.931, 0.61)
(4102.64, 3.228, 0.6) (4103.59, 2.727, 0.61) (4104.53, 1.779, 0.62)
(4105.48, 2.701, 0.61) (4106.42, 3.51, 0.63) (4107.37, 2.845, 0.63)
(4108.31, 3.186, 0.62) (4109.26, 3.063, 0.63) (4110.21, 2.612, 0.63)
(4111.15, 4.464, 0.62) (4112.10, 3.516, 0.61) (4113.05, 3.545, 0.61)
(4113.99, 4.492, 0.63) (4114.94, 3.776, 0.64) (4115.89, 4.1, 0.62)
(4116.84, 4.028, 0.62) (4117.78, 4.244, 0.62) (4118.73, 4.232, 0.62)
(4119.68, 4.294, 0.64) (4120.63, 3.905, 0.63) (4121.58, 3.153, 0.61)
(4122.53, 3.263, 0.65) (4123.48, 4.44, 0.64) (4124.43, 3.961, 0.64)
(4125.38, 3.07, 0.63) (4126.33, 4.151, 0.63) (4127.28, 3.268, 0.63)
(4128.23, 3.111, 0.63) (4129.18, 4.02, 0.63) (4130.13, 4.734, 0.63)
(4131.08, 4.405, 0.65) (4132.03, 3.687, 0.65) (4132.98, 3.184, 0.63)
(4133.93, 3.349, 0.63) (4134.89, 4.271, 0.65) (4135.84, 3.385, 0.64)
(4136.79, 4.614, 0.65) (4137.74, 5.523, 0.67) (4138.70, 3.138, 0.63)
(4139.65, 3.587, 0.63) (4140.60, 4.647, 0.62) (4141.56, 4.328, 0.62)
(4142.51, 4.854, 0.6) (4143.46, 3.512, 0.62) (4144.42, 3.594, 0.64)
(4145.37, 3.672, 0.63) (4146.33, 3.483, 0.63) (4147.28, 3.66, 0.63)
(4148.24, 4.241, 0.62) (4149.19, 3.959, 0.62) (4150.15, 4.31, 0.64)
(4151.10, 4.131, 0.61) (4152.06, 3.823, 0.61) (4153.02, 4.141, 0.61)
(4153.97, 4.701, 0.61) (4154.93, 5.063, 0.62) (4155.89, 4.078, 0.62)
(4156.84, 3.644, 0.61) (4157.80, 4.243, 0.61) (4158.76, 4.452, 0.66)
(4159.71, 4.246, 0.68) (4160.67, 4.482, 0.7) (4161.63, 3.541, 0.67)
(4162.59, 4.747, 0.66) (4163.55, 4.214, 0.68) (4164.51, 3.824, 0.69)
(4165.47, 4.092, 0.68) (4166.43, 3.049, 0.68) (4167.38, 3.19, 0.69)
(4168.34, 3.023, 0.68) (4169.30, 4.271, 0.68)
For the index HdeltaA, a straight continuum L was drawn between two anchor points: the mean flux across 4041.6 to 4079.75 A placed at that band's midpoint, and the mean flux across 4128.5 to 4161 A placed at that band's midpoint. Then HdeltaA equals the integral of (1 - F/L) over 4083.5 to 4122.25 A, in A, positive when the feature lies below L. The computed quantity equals 7.2 A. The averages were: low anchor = 4.07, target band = 3.32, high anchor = 4.09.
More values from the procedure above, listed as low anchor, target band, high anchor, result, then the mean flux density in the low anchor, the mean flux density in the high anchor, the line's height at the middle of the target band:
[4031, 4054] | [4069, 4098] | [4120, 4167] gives 3.0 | 4.24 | 3.98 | 4.14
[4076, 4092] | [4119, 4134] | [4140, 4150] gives 0.8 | 3.92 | 4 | 3.98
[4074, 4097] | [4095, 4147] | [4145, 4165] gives 6.0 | 3.76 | 4.13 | 3.95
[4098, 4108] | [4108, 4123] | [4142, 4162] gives -5.0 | 2.38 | 4.09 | 2.82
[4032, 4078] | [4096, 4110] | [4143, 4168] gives 5.4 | 4.16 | 4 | 4.08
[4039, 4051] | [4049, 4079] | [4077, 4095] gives -0.1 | 4.2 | 3.8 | 4.01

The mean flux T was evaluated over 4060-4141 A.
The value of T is 3.64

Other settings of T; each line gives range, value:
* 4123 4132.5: 3.89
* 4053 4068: 4.15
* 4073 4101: 3.51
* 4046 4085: 4.06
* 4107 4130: 3.72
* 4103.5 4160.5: 3.85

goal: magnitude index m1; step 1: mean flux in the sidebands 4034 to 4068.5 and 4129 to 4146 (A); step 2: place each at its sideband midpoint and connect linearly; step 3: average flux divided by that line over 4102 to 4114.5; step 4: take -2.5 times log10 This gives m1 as 0.27 mag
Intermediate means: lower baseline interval 4.21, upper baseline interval 4.02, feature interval 3.19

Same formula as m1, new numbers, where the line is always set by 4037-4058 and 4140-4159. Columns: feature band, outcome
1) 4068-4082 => 0.050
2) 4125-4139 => 0.067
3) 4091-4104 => 0.474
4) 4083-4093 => 0.069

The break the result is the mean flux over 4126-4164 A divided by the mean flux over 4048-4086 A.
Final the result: 1.00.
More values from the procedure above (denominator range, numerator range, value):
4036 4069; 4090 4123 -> 0.77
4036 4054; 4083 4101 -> 0.77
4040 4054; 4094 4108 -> 0.59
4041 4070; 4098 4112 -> 0.64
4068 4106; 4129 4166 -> 1.20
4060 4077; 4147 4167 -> 1.04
